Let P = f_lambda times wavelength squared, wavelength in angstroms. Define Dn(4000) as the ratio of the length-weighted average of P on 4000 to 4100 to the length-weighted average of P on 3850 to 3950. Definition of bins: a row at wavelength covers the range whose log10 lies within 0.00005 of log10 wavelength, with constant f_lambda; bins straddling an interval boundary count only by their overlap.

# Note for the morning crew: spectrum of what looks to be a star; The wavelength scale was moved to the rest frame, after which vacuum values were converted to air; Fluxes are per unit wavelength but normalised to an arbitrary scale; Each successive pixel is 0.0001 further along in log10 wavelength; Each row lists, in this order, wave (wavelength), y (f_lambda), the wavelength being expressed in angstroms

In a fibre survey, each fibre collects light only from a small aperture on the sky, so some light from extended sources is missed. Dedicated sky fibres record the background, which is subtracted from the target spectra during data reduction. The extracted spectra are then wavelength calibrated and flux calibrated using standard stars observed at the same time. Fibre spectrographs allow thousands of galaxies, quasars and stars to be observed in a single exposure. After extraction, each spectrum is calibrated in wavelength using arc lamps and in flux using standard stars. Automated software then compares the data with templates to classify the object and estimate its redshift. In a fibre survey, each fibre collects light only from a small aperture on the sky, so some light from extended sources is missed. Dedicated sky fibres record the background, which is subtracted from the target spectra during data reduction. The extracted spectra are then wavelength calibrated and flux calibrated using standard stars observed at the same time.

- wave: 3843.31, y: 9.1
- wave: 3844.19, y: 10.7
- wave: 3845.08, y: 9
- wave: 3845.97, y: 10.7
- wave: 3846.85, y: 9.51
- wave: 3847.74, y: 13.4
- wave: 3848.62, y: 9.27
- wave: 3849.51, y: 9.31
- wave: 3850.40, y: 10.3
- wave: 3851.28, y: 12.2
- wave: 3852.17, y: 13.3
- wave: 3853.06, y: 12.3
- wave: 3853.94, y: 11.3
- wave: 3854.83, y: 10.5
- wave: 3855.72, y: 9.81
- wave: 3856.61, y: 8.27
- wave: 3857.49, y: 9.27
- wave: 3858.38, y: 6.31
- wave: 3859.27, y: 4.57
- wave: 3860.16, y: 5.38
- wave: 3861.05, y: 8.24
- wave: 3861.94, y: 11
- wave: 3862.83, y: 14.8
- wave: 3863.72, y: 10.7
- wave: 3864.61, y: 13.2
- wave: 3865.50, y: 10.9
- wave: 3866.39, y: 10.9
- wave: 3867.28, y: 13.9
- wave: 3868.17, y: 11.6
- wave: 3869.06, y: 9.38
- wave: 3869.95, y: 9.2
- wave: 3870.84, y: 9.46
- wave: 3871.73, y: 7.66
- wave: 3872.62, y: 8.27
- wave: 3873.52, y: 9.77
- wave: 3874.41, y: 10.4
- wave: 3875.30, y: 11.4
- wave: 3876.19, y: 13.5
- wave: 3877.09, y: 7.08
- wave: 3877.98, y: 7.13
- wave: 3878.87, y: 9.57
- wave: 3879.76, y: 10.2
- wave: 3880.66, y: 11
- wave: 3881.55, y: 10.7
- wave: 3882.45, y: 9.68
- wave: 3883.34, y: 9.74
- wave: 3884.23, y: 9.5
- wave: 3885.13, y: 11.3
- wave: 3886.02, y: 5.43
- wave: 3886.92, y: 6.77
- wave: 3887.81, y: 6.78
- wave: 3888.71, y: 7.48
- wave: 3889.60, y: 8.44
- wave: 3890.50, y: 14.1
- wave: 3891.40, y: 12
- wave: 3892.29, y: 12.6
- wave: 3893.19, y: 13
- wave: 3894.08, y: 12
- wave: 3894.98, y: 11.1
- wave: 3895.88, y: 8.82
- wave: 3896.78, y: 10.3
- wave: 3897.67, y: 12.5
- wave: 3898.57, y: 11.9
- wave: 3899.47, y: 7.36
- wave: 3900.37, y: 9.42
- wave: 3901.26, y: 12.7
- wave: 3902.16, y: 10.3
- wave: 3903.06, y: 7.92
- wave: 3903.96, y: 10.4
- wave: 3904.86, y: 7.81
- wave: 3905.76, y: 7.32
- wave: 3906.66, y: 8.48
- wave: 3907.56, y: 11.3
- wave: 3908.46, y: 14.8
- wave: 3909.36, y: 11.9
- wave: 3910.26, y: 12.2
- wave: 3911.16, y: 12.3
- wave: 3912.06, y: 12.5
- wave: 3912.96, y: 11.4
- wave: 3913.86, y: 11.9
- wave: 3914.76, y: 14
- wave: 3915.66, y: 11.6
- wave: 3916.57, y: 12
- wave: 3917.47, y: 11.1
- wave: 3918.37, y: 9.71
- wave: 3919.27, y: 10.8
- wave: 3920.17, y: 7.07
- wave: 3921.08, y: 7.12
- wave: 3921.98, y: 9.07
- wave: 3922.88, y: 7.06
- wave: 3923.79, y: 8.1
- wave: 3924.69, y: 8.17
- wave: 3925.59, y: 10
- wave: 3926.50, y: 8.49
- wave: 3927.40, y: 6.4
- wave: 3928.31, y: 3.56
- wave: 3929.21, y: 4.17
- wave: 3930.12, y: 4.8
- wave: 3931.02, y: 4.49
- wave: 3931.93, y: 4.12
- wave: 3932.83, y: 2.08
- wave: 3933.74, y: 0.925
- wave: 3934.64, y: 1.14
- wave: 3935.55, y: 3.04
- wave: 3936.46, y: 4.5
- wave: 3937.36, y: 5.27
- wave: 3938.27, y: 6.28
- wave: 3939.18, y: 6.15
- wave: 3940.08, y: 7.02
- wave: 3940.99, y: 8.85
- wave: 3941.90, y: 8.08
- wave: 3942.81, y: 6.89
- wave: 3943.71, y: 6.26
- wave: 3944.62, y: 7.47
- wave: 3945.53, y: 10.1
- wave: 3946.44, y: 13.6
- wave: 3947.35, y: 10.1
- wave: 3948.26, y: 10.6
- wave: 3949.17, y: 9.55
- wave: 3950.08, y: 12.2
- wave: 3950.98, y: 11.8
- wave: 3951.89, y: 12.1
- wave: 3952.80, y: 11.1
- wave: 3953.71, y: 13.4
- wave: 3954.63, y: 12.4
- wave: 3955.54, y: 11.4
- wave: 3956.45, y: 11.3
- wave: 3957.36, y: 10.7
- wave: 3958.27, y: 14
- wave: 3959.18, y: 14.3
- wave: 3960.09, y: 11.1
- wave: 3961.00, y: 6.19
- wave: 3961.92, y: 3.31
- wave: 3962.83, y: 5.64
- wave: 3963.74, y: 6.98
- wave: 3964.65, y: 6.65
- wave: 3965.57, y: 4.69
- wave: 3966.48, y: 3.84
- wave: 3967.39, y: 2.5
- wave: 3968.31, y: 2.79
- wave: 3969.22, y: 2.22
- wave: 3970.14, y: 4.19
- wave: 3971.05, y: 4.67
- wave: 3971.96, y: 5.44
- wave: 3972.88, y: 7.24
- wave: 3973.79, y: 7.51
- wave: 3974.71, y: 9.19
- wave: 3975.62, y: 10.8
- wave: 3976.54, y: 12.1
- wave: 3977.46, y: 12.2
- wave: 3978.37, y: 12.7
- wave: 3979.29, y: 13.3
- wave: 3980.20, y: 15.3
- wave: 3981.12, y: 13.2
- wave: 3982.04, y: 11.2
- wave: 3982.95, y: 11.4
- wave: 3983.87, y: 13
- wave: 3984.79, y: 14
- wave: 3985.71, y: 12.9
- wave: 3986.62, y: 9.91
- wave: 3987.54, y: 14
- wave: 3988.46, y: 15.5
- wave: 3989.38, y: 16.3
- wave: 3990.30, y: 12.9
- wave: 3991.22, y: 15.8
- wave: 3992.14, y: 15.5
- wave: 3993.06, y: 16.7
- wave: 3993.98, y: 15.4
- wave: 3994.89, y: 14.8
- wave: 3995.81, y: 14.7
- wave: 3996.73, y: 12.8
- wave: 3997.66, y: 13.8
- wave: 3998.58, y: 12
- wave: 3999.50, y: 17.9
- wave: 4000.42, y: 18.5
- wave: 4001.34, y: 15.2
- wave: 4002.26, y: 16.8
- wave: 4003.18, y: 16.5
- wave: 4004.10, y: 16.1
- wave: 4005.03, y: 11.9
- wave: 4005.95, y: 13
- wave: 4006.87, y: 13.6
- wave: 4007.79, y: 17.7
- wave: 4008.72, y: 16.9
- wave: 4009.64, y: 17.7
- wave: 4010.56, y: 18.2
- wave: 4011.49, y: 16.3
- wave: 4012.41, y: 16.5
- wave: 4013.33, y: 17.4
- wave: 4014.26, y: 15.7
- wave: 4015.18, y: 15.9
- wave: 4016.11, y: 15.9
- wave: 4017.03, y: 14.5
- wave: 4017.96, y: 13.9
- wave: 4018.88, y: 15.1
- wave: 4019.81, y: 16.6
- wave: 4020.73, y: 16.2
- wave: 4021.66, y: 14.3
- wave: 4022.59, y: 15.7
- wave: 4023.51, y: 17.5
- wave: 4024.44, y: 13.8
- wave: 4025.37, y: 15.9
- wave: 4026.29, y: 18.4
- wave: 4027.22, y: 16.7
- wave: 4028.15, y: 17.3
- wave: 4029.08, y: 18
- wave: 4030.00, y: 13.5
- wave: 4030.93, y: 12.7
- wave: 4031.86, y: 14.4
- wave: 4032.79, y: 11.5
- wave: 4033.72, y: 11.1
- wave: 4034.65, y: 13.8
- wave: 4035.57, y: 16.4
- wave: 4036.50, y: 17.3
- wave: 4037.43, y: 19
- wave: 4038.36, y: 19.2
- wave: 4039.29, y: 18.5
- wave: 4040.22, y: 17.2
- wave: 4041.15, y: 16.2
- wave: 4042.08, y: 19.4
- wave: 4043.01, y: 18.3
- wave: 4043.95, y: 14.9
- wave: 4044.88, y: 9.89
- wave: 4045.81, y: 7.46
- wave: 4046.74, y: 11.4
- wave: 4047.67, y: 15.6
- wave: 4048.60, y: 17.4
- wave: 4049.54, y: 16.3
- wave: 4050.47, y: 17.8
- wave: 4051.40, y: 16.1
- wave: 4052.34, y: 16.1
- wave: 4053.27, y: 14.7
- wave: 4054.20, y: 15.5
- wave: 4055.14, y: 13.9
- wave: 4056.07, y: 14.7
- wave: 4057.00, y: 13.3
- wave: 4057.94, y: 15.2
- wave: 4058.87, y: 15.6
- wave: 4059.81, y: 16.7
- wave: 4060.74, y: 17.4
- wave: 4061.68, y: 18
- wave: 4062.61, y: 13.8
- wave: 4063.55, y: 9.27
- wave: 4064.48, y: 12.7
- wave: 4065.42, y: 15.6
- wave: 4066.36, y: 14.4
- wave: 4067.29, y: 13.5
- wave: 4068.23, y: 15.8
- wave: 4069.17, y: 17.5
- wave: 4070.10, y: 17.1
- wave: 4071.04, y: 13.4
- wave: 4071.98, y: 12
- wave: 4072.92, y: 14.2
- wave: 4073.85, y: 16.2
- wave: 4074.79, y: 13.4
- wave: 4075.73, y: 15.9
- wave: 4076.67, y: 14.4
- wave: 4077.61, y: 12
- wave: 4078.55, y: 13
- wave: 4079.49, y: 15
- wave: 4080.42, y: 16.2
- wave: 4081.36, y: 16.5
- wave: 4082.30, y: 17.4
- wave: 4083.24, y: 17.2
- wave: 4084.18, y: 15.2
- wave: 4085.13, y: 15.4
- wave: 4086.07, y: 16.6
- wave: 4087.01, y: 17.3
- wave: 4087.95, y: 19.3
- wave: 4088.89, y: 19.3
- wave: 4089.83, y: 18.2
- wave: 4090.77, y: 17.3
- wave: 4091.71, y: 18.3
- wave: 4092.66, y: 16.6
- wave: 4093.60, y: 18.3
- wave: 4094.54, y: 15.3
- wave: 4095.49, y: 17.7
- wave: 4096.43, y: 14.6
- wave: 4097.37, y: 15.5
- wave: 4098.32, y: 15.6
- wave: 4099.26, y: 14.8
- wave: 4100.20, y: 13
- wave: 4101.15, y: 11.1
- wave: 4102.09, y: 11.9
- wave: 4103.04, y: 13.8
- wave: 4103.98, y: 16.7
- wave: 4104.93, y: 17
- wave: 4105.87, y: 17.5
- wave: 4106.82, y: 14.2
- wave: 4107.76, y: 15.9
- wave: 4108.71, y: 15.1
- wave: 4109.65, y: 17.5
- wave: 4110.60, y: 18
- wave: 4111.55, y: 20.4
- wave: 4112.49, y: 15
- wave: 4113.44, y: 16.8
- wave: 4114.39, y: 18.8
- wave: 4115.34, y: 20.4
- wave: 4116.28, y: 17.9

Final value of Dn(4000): 1.82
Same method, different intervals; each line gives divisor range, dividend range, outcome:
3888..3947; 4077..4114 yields 2.00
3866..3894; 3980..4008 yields 1.53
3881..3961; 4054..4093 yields 1.80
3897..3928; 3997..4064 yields 1.63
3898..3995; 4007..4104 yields 1.74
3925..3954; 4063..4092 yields 2.26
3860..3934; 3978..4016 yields 1.63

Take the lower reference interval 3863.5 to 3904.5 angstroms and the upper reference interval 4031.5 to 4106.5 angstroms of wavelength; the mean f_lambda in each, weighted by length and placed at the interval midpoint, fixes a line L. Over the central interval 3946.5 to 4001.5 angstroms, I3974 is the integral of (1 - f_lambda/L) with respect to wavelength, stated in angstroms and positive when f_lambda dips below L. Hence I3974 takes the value 7.4 angstroms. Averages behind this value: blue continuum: 10.2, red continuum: 15.4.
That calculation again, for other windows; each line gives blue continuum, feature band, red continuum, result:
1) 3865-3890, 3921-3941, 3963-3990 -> 8.3 angstroms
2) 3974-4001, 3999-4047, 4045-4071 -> -4.8 angstroms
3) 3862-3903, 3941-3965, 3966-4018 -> 4.2 angstroms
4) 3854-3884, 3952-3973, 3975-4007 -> 8.5 angstroms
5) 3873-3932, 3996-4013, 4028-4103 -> -3.1 angstroms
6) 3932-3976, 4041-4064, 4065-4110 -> -2.5 angstroms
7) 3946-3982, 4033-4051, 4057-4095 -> -2.5 angstroms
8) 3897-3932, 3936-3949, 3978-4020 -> 3.8 angstroms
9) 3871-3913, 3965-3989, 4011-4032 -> 7.7 angstroms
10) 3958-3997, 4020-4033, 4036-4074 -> -1.9 angstroms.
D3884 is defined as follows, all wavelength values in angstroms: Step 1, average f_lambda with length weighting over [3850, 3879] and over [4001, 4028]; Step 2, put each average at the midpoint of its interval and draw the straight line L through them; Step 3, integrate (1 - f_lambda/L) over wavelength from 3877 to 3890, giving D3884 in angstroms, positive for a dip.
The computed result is 2.4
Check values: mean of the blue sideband 10.1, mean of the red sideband 15.9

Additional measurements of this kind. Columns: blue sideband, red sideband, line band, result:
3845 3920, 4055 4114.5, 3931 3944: 7.48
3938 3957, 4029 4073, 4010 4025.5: -2.86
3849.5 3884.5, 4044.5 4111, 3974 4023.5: -4.67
